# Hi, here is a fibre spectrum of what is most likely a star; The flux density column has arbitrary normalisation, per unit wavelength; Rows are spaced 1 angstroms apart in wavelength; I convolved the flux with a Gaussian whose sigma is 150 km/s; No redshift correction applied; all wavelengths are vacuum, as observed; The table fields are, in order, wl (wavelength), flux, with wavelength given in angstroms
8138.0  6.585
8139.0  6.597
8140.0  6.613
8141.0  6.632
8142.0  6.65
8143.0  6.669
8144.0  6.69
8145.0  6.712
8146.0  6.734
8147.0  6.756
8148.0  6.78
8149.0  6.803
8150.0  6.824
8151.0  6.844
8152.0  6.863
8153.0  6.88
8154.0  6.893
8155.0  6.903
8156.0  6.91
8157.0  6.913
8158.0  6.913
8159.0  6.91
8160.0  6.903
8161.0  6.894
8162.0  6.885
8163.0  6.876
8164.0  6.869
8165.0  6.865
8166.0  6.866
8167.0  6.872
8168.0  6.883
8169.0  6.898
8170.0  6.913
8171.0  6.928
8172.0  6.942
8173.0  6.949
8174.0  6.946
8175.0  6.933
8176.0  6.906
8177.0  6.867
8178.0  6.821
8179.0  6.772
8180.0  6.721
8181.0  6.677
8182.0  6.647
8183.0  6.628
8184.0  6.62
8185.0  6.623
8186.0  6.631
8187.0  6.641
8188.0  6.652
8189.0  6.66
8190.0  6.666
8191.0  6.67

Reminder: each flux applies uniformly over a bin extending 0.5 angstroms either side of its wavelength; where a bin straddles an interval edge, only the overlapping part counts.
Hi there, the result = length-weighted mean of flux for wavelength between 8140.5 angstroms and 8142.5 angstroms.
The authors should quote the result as 6.64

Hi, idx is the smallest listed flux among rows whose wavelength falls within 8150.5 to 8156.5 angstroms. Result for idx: 6.844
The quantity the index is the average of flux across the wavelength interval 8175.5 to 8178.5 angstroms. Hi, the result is 6.86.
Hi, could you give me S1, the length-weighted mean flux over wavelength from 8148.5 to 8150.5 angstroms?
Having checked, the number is 6.81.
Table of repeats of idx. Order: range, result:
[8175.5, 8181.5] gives 6.677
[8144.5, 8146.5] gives 6.712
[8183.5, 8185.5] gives 6.62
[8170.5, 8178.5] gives 6.821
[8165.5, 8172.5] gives 6.866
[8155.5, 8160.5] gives 6.903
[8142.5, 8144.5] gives 6.669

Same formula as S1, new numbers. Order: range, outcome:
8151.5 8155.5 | 6.88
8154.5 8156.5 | 6.91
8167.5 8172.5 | 6.91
